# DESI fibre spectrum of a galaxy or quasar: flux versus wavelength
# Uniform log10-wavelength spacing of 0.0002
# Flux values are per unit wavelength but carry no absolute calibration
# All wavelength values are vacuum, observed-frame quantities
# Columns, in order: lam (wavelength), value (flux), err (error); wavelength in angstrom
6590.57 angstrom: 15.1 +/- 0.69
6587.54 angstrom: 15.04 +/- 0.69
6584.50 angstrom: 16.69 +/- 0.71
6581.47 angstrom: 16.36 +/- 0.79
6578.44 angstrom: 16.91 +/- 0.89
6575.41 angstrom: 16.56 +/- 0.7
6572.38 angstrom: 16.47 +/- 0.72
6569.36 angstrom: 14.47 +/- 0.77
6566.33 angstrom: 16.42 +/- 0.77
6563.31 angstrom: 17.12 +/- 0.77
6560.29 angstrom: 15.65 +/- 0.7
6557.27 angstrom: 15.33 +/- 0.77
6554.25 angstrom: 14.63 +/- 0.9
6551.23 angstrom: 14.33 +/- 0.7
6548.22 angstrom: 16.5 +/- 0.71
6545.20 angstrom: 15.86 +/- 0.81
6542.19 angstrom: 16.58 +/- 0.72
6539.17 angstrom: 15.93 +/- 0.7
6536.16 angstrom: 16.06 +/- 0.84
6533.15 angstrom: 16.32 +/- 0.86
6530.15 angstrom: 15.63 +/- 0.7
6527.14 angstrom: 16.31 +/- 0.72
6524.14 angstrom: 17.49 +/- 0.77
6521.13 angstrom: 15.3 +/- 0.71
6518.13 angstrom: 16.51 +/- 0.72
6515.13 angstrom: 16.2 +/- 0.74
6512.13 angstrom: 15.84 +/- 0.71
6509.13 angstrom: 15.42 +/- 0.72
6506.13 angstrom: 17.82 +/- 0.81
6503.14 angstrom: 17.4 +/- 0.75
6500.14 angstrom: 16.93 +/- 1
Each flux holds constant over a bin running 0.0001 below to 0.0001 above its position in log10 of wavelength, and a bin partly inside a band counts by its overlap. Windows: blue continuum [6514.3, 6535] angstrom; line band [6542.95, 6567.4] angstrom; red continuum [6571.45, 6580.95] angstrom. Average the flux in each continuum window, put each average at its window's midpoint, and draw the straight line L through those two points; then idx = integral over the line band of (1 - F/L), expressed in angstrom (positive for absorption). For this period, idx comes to 1.1 angstrom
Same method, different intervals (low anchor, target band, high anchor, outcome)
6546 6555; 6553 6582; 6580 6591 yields -0.82 angstrom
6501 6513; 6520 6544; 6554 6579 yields 0.25 angstrom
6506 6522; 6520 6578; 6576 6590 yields 0.60 angstrom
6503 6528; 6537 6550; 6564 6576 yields 0.04 angstrom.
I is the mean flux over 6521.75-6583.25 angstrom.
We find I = 16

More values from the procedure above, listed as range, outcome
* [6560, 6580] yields 16.3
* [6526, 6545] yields 16.1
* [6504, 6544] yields 16.3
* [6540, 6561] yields 15.6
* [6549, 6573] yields 15.6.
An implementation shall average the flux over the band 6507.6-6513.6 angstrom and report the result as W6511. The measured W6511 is 15.6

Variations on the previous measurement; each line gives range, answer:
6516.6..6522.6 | 15.9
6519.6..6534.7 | 16.2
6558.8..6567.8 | 16.4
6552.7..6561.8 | 15.2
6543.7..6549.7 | 16.2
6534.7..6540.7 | 16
